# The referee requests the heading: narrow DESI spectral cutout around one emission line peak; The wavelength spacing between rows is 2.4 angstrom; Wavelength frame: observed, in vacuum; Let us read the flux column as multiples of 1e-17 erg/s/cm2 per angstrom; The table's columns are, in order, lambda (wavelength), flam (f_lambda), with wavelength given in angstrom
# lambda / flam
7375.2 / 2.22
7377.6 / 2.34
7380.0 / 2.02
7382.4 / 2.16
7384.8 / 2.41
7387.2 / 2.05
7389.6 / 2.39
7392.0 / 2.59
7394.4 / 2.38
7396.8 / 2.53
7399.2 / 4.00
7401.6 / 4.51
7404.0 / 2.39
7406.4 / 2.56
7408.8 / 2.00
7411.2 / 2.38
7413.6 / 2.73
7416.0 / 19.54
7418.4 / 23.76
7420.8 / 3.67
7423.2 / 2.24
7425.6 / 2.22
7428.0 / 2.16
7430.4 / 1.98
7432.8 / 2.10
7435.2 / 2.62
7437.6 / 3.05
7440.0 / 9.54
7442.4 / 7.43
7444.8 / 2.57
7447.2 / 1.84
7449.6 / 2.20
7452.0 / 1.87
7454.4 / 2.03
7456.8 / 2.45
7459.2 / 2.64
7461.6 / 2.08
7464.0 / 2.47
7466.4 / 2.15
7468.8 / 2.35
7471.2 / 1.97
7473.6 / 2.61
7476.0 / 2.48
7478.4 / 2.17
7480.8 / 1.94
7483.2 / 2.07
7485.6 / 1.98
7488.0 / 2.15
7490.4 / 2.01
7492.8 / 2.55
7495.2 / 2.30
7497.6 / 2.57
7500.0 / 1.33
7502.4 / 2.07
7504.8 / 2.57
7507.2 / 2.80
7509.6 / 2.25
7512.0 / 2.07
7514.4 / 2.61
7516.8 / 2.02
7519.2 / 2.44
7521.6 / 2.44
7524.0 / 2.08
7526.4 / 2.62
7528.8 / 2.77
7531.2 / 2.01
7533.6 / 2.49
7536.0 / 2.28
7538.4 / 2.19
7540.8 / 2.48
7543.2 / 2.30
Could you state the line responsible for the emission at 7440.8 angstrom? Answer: [N II] 6583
